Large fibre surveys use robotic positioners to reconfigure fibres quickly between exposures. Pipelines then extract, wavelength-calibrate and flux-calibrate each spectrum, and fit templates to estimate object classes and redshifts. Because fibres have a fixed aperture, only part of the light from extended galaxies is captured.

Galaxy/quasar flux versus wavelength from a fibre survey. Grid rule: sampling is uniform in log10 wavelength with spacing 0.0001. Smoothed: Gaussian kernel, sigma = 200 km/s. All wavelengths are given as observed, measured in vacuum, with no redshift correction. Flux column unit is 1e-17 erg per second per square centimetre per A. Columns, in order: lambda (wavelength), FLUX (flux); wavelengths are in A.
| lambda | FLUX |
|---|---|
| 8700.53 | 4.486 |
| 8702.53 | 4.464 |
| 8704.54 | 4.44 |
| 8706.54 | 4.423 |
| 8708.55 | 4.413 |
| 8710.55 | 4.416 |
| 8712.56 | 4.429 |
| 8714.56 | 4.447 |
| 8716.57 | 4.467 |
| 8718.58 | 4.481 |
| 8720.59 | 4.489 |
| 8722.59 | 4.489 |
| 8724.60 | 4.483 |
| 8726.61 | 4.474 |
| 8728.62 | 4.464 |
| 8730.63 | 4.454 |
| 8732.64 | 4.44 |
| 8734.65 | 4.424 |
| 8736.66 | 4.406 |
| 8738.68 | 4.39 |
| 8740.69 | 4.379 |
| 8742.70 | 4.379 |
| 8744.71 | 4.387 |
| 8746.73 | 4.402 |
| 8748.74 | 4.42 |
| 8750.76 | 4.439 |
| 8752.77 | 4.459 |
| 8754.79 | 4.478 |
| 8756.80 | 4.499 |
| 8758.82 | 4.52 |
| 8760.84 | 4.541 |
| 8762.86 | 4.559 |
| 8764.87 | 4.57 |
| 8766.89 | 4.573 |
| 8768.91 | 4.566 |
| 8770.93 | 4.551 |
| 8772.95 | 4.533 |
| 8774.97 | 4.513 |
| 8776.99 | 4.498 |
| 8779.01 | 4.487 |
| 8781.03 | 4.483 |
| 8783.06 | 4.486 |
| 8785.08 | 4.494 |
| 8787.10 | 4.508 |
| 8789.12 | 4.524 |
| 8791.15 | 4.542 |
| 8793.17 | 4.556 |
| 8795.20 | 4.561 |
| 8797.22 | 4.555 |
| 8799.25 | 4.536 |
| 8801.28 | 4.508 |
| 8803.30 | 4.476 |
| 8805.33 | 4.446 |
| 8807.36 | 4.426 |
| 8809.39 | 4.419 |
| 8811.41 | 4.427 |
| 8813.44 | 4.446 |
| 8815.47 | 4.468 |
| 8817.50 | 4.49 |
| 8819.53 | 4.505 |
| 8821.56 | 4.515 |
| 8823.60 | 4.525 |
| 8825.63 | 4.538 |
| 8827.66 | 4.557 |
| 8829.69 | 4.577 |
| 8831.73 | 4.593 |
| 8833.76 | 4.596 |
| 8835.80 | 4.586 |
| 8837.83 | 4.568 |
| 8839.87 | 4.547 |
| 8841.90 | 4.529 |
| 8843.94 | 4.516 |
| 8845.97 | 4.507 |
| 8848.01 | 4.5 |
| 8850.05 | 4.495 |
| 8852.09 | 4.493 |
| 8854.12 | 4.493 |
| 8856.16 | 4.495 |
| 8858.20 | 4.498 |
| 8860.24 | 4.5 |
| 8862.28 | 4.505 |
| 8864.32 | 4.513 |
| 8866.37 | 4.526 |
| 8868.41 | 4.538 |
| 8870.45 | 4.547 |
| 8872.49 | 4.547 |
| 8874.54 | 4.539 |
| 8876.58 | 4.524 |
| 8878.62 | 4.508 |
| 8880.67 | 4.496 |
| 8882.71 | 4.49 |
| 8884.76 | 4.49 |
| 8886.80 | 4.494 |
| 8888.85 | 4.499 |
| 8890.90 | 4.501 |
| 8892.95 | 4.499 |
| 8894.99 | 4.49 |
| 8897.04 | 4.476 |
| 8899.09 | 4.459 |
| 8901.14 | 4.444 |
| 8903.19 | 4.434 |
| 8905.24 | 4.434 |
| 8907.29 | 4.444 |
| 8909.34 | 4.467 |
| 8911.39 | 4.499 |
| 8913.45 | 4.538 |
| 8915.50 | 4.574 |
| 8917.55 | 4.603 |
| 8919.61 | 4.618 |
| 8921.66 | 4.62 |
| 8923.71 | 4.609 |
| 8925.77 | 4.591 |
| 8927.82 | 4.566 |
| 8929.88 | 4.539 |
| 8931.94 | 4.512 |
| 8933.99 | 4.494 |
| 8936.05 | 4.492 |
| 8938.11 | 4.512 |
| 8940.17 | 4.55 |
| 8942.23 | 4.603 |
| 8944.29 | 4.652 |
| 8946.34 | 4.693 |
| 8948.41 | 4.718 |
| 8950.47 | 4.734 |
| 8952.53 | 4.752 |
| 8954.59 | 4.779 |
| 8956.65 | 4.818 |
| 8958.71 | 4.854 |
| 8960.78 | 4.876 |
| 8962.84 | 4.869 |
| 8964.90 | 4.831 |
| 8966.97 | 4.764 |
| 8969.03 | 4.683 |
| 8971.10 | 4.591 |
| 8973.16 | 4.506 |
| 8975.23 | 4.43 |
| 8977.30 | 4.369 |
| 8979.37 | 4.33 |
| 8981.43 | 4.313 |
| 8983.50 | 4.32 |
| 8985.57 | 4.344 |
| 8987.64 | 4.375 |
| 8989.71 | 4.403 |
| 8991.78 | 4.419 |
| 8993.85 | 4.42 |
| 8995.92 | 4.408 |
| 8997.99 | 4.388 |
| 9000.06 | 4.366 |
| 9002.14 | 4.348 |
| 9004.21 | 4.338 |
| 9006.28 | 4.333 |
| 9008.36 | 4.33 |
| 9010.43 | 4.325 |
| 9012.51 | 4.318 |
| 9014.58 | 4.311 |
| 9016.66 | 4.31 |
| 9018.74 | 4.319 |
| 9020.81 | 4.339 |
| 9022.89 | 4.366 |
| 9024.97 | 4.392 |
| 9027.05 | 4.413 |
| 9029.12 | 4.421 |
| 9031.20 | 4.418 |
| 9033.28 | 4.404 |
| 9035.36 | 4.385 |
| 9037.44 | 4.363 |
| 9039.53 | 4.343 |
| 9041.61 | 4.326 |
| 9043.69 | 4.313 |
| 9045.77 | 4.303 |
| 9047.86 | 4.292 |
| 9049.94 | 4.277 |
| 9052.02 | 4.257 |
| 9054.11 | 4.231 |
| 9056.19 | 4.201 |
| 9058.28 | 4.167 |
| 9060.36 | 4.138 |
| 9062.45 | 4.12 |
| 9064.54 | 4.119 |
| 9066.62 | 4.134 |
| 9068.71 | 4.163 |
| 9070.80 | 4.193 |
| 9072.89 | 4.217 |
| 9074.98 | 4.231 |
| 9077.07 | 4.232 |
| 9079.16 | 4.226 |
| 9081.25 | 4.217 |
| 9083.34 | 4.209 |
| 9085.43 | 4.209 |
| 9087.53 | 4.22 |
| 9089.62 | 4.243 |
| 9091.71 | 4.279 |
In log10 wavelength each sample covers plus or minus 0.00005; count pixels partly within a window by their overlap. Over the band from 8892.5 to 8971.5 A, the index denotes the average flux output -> 4.61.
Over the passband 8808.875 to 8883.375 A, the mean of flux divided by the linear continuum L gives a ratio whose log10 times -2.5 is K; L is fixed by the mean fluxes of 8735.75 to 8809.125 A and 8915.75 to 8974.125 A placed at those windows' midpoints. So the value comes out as 0.01 mag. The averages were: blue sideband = 4.49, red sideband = 4.66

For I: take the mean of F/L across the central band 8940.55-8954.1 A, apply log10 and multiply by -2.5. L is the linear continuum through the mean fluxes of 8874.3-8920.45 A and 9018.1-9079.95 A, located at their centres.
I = -0.06 mag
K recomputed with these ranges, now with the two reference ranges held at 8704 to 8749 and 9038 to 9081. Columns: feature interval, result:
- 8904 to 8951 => -0.06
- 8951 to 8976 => -0.11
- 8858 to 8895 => -0.04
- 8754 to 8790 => -0.03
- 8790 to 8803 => -0.04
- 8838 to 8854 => -0.04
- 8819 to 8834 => -0.04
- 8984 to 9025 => -0.02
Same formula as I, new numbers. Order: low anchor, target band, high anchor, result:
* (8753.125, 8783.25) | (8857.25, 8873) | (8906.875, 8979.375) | 0.013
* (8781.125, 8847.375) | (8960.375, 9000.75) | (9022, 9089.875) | -0.038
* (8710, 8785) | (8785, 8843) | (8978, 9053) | -0.018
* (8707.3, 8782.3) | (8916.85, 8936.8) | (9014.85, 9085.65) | -0.052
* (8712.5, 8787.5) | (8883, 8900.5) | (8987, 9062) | -0.021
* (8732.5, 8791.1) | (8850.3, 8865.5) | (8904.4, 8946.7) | 0.006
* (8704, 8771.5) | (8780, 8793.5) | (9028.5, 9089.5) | -0.020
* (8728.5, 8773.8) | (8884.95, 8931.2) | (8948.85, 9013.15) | -0.004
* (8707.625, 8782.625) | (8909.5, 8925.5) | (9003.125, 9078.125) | -0.051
